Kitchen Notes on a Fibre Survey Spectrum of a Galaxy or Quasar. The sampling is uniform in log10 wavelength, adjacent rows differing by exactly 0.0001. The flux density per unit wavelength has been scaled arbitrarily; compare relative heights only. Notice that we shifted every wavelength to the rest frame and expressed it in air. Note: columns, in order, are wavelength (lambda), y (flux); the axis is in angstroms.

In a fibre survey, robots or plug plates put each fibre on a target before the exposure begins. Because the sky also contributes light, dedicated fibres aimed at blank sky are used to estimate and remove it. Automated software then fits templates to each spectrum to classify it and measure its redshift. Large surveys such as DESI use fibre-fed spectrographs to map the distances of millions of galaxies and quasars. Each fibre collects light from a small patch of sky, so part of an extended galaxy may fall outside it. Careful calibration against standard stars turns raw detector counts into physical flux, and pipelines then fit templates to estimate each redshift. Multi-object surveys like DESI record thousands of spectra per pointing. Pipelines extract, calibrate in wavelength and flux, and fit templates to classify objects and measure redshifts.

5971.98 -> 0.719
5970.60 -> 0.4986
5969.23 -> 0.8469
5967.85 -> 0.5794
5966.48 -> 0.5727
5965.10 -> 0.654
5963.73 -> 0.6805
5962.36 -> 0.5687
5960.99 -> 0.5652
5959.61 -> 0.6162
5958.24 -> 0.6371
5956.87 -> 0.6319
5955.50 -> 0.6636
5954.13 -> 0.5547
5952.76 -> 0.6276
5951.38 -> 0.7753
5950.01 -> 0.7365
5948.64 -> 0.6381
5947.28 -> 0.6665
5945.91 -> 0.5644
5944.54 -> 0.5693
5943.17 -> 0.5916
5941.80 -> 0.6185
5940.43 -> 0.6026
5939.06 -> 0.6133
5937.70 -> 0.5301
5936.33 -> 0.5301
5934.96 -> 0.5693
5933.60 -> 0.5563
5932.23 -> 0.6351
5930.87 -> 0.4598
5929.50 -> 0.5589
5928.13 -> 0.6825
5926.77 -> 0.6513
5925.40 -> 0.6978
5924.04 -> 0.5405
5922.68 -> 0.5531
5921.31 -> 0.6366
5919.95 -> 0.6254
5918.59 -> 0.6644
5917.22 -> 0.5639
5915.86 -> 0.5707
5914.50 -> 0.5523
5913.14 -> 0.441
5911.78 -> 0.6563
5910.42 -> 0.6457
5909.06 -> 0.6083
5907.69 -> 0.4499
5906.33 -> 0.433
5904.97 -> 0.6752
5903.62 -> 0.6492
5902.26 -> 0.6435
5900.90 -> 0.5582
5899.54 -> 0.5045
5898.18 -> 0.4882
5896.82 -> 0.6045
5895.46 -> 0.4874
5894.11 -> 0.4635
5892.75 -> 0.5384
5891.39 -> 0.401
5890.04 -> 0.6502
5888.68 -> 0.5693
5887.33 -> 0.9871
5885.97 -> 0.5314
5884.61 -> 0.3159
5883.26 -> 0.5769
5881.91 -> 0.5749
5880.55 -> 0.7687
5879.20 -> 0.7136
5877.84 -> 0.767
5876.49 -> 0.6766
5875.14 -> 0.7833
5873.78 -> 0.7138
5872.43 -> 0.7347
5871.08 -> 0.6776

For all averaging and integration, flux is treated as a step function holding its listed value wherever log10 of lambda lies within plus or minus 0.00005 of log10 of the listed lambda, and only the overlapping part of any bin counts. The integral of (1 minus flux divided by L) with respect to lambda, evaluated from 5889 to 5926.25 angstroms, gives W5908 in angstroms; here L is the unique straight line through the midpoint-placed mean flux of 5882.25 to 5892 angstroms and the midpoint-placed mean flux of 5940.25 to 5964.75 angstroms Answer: 1.7 angstroms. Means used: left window 0.578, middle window 0.567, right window 0.629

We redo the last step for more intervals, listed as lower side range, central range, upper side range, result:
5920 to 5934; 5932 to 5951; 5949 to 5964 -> 0.5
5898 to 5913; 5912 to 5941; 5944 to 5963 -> 0.7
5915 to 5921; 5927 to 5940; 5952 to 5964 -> 0.8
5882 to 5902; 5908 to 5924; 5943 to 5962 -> -0.1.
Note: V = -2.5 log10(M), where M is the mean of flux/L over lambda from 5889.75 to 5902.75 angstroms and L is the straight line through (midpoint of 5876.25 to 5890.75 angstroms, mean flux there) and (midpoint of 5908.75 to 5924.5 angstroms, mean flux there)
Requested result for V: 0.18 mag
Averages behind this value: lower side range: 0.647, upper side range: 0.589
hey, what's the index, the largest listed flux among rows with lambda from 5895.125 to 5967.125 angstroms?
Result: 0.7753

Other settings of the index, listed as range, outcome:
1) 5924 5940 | 0.6978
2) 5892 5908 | 0.6752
